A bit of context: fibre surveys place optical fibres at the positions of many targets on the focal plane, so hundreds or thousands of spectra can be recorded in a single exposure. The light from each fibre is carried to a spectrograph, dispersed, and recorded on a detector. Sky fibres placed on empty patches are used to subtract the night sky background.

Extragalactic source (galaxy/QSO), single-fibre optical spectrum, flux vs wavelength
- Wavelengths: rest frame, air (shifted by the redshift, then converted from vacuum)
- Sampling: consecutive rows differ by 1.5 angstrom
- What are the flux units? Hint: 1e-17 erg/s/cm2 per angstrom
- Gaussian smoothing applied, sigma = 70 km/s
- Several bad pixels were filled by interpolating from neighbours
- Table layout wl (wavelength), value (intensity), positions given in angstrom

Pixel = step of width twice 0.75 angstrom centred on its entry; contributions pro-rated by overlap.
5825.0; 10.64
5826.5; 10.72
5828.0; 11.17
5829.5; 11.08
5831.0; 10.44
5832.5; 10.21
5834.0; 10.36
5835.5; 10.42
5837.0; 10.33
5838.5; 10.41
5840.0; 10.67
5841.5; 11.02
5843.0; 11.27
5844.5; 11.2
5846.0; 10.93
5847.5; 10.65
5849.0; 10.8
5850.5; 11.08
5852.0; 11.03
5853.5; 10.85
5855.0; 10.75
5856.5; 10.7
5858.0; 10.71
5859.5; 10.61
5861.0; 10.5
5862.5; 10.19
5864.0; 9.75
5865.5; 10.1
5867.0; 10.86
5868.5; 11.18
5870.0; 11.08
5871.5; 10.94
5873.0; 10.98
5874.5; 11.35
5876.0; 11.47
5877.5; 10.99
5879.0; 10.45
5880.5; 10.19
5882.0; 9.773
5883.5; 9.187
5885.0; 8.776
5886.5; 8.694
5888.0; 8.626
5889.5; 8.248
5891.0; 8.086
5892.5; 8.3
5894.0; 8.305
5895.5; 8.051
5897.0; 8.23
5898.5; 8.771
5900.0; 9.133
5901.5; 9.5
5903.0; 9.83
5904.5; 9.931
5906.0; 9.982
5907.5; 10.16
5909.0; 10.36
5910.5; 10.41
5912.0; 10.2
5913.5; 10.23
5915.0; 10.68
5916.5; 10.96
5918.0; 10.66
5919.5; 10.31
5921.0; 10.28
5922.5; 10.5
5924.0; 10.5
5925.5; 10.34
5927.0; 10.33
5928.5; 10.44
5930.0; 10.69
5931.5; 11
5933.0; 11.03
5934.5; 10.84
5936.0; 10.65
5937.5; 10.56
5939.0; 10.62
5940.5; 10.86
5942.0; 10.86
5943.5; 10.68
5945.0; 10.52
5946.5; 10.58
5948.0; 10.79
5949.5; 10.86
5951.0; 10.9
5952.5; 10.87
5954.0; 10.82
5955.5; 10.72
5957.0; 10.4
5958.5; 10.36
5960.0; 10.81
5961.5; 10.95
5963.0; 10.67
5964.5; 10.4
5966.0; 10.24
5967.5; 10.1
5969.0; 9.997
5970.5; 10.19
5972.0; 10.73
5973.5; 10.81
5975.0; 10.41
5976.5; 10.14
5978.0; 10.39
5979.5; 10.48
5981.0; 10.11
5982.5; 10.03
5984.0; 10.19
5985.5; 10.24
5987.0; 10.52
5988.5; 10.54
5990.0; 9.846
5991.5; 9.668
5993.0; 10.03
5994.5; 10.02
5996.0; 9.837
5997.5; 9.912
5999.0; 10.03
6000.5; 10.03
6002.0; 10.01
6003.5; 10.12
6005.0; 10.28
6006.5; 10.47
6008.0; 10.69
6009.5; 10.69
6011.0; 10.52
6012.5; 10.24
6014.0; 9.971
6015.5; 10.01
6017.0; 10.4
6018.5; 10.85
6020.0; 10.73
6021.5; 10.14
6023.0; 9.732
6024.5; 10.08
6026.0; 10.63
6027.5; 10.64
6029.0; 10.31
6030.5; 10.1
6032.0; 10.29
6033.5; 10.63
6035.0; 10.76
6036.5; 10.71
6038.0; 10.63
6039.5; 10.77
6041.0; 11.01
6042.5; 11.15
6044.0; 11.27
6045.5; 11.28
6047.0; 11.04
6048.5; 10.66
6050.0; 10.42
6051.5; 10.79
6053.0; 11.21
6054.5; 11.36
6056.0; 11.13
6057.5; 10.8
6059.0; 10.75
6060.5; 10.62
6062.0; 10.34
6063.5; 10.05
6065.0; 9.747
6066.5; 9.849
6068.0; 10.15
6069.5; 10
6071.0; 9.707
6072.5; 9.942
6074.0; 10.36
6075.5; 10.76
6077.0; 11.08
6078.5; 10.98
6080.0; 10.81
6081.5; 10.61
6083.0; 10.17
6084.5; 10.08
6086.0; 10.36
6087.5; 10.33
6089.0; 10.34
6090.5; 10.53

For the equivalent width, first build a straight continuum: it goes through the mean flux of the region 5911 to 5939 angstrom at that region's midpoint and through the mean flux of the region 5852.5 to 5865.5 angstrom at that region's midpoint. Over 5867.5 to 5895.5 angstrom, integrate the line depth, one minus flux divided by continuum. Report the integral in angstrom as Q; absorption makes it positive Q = 2.0 angstrom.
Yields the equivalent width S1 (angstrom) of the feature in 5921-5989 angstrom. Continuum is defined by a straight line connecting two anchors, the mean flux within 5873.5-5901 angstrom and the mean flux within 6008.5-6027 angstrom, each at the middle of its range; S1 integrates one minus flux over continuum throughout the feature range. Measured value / -5.0 angstrom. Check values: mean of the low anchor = 9.28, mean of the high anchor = 10.3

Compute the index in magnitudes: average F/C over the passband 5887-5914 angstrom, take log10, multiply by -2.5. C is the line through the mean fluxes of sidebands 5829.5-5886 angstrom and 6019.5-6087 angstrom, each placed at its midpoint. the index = 0.15 mag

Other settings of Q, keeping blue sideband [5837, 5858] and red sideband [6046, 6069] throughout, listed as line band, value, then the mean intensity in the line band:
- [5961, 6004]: 1.85 angstrom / 10.2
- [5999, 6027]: 0.90 angstrom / 10.3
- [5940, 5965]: 0.03 angstrom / 10.7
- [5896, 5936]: 2.11 angstrom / 10.2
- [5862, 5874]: 0.18 angstrom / 10.7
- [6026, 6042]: 0.04 angstrom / 10.6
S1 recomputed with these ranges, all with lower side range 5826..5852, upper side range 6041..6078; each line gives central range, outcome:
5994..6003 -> 0.6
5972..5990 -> 0.5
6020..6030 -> 0.3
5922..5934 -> 0.1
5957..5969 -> 0.2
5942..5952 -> 0.0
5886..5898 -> 2.7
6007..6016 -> 0.2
